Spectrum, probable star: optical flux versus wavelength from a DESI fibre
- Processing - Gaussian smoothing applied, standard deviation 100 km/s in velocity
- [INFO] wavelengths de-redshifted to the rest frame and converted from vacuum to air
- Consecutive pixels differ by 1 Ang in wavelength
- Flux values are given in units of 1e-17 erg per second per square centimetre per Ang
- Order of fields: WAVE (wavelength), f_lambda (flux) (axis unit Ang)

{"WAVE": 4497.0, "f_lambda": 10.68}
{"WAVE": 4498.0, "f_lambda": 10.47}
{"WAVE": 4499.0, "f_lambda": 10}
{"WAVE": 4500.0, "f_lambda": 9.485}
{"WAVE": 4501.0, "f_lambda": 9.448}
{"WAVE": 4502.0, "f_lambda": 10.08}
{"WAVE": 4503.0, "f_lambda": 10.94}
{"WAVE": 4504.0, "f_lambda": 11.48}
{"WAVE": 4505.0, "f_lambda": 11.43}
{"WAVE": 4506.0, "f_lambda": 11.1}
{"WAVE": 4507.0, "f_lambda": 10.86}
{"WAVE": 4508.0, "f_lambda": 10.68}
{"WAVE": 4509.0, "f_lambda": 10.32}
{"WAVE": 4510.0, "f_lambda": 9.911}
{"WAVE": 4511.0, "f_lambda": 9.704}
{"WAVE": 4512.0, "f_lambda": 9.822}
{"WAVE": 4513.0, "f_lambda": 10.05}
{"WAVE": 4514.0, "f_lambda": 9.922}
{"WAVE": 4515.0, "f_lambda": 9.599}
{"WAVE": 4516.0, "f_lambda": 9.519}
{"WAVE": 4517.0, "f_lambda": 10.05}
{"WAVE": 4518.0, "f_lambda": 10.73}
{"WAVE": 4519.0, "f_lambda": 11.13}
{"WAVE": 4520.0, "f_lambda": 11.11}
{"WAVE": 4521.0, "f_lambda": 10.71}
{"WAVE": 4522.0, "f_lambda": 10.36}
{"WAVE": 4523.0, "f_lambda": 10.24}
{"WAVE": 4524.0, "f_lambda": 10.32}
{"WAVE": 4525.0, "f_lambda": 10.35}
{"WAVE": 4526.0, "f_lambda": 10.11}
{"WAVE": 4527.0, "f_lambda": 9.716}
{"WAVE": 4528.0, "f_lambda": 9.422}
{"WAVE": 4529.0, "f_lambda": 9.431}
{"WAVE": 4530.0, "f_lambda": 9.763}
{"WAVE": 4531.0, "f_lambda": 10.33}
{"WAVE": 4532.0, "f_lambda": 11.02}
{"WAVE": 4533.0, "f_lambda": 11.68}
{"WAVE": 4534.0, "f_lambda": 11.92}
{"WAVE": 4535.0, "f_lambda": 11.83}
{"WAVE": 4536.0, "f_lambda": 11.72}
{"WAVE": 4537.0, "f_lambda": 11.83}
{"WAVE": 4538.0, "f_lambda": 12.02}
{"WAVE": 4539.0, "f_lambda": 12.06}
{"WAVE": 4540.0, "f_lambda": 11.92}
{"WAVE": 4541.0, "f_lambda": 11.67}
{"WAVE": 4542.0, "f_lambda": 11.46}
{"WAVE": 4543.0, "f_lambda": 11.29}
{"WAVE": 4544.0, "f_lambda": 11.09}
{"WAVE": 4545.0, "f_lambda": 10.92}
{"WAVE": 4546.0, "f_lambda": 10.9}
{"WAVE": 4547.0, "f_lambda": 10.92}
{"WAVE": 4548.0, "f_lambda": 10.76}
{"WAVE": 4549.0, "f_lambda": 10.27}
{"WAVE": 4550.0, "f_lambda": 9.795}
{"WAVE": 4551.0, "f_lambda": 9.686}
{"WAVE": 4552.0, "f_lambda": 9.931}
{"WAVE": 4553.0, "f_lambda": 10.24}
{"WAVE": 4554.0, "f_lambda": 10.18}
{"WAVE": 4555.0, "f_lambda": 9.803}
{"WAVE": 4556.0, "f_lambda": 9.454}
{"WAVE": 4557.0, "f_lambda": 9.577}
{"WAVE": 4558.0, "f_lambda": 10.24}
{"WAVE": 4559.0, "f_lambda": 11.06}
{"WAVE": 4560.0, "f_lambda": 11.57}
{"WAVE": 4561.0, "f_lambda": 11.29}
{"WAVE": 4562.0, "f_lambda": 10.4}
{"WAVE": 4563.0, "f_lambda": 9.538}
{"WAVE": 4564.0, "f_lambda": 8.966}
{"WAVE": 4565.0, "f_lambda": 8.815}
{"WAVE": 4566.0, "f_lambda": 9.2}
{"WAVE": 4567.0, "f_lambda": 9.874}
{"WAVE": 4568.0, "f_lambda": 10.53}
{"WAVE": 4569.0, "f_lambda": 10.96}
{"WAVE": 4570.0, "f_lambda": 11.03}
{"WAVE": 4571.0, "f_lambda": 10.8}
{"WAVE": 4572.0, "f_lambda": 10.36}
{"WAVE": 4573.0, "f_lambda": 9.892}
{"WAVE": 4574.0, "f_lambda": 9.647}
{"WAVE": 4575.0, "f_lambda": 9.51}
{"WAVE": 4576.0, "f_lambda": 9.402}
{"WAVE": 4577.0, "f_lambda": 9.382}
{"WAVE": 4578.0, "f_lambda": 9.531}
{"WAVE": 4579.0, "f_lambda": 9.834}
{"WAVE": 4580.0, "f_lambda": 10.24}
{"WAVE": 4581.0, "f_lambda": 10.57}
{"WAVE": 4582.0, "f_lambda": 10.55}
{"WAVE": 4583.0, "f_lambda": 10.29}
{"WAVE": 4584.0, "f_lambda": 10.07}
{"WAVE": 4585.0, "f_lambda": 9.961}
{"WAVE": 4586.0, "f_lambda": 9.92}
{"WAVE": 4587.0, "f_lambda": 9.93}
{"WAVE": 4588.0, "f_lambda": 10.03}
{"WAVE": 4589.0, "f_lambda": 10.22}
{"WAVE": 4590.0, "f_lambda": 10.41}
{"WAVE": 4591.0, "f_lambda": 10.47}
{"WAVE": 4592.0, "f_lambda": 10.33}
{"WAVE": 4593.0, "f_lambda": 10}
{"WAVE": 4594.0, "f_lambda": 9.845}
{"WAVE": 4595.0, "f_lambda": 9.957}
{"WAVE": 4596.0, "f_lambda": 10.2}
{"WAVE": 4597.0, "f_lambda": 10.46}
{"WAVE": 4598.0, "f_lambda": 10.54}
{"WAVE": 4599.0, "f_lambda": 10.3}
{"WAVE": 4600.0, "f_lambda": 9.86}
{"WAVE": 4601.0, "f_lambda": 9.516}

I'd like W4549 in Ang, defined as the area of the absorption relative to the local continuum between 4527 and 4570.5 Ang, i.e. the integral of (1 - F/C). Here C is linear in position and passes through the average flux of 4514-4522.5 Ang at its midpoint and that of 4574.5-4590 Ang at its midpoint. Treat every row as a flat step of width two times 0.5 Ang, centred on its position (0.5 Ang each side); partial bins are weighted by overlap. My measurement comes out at -1.8 Ang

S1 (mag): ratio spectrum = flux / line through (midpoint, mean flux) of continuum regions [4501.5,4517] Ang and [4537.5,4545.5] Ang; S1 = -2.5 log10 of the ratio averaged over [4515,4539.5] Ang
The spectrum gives 0.03 mag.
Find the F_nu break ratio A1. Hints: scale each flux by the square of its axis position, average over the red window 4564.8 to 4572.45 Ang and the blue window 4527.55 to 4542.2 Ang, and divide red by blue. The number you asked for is 0.9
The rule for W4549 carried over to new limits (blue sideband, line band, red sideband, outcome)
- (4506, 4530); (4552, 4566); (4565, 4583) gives 0.0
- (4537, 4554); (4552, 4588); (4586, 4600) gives 1.6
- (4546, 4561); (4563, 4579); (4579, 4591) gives 0.6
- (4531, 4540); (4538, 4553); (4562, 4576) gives 0.3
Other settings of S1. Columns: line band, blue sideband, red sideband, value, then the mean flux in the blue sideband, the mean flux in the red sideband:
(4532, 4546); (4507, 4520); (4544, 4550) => -0.10 mag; 10.2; 10.7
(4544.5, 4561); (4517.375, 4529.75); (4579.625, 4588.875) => -0.01 mag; 10.3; 10.2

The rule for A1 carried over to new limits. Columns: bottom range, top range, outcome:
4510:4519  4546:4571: 1.04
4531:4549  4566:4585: 0.90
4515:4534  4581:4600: 1.01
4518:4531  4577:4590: 1.01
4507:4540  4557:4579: 0.97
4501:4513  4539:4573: 1.02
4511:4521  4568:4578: 1.01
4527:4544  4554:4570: 0.92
